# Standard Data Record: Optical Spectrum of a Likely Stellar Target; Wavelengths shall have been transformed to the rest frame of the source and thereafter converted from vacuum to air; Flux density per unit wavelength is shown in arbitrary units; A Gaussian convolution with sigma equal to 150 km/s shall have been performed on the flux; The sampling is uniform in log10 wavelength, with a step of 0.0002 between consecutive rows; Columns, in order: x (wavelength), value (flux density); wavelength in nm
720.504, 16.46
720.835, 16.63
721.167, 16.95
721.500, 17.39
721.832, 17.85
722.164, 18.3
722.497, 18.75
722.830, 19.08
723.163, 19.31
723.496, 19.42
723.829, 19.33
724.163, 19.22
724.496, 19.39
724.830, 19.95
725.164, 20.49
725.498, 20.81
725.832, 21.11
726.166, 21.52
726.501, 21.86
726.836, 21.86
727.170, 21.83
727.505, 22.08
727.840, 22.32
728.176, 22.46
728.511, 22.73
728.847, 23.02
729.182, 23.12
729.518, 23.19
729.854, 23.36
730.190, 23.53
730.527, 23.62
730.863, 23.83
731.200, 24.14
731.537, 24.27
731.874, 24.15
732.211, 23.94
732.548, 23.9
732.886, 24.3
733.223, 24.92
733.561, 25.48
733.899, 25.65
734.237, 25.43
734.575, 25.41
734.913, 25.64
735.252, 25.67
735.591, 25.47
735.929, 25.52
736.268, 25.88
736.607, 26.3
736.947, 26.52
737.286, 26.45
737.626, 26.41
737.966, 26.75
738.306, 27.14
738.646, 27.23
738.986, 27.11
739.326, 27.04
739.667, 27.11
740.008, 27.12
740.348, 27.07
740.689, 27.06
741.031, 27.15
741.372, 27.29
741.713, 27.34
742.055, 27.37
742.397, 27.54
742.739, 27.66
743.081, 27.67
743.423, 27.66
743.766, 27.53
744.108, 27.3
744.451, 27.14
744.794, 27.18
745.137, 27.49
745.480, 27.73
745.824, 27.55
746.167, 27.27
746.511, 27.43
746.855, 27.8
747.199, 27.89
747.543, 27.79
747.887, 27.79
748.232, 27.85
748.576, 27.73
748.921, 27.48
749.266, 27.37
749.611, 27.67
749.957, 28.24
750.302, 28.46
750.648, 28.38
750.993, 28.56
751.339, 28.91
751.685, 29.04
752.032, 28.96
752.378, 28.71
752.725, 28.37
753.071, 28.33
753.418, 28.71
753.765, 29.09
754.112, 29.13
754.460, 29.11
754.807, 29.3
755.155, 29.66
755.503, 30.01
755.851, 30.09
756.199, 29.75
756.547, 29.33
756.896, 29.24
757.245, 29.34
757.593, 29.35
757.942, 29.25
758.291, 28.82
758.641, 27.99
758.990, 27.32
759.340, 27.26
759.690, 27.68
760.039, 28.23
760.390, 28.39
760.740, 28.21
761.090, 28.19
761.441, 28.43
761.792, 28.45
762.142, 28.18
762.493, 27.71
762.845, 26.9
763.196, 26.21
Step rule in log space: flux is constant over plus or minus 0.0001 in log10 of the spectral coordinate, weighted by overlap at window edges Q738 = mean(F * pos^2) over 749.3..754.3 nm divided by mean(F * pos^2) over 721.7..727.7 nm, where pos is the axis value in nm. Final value 1.5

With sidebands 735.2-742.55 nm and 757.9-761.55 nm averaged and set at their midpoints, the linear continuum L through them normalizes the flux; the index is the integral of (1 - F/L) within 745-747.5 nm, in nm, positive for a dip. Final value -0.03 nm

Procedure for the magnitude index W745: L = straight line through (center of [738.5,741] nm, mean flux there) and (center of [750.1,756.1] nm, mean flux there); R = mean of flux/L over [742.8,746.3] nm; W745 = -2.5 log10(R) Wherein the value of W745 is 0.013 mag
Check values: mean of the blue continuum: 27.1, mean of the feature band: 27.5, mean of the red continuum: 29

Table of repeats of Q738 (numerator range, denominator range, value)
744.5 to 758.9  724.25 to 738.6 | 1.26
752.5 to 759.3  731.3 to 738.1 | 1.21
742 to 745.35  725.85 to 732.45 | 1.24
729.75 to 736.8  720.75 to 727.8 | 1.29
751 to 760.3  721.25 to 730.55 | 1.50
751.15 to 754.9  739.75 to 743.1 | 1.09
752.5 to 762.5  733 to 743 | 1.14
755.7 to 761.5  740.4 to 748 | 1.08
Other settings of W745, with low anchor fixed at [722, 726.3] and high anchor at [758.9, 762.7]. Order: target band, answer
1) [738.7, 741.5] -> -0.16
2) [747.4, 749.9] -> -0.10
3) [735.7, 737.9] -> -0.16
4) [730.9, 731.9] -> -0.13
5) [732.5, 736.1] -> -0.15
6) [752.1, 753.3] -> -0.09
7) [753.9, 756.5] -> -0.11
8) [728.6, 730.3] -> -0.11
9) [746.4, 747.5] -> -0.12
